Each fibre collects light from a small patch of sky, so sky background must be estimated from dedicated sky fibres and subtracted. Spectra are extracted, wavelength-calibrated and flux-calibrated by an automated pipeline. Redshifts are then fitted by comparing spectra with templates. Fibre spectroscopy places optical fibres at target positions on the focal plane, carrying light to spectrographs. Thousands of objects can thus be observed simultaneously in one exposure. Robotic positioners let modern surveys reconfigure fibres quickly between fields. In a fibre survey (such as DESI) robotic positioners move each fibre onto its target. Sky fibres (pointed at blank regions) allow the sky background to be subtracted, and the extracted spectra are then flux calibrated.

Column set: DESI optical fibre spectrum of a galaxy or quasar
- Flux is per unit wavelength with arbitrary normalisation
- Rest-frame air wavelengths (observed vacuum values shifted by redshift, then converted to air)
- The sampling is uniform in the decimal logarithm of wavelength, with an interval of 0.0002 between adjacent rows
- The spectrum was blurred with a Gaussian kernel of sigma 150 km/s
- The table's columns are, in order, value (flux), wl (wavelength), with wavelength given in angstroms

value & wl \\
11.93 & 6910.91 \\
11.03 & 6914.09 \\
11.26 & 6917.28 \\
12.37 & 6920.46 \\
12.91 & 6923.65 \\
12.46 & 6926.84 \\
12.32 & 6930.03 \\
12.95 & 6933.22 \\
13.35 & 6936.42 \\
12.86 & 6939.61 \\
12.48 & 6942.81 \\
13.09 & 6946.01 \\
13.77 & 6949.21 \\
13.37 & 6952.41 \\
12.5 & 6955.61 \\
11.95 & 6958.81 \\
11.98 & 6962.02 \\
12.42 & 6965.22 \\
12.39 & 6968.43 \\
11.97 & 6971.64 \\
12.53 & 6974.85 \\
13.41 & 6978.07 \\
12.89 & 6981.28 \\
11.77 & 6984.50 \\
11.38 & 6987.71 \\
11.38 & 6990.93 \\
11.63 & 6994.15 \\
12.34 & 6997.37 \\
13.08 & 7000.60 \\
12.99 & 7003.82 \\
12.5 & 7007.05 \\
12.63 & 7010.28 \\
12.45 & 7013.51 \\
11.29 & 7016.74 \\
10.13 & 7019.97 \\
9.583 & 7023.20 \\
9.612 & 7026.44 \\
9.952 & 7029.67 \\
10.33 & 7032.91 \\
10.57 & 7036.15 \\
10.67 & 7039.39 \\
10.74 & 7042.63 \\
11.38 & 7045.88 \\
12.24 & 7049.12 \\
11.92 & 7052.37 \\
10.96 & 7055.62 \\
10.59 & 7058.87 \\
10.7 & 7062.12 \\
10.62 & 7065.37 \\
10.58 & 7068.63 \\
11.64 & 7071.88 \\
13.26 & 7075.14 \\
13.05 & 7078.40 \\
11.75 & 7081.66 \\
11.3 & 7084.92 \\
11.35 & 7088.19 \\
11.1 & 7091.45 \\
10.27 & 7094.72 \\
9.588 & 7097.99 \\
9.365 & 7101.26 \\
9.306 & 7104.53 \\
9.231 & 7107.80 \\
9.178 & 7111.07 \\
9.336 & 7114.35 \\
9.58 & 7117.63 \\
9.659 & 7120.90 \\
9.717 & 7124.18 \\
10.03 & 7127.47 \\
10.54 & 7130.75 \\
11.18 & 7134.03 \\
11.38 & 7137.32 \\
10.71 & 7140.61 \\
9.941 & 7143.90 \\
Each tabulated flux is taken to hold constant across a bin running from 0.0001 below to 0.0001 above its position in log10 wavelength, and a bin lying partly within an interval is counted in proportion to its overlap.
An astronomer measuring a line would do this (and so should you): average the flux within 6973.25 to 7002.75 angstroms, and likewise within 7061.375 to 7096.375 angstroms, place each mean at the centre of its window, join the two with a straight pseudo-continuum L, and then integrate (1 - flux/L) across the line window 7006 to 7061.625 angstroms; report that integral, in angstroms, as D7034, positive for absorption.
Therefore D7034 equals 4.0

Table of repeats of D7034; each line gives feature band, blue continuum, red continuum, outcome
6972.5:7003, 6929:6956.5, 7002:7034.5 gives -1.0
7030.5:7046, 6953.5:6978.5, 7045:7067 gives 1.1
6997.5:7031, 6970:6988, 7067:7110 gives 1.3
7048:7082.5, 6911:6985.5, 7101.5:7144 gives -2.4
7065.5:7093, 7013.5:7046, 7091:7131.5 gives -4.6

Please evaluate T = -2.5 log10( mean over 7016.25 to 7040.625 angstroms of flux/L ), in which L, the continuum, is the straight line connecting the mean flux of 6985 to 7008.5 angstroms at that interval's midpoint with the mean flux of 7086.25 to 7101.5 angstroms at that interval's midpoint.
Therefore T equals 0.138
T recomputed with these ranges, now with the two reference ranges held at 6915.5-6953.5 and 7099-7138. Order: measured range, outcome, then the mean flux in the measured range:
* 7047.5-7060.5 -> -0.06 mag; 11.4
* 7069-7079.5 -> -0.18 mag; 12.4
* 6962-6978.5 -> -0.02 mag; 12.4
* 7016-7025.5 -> 0.12 mag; 10.2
